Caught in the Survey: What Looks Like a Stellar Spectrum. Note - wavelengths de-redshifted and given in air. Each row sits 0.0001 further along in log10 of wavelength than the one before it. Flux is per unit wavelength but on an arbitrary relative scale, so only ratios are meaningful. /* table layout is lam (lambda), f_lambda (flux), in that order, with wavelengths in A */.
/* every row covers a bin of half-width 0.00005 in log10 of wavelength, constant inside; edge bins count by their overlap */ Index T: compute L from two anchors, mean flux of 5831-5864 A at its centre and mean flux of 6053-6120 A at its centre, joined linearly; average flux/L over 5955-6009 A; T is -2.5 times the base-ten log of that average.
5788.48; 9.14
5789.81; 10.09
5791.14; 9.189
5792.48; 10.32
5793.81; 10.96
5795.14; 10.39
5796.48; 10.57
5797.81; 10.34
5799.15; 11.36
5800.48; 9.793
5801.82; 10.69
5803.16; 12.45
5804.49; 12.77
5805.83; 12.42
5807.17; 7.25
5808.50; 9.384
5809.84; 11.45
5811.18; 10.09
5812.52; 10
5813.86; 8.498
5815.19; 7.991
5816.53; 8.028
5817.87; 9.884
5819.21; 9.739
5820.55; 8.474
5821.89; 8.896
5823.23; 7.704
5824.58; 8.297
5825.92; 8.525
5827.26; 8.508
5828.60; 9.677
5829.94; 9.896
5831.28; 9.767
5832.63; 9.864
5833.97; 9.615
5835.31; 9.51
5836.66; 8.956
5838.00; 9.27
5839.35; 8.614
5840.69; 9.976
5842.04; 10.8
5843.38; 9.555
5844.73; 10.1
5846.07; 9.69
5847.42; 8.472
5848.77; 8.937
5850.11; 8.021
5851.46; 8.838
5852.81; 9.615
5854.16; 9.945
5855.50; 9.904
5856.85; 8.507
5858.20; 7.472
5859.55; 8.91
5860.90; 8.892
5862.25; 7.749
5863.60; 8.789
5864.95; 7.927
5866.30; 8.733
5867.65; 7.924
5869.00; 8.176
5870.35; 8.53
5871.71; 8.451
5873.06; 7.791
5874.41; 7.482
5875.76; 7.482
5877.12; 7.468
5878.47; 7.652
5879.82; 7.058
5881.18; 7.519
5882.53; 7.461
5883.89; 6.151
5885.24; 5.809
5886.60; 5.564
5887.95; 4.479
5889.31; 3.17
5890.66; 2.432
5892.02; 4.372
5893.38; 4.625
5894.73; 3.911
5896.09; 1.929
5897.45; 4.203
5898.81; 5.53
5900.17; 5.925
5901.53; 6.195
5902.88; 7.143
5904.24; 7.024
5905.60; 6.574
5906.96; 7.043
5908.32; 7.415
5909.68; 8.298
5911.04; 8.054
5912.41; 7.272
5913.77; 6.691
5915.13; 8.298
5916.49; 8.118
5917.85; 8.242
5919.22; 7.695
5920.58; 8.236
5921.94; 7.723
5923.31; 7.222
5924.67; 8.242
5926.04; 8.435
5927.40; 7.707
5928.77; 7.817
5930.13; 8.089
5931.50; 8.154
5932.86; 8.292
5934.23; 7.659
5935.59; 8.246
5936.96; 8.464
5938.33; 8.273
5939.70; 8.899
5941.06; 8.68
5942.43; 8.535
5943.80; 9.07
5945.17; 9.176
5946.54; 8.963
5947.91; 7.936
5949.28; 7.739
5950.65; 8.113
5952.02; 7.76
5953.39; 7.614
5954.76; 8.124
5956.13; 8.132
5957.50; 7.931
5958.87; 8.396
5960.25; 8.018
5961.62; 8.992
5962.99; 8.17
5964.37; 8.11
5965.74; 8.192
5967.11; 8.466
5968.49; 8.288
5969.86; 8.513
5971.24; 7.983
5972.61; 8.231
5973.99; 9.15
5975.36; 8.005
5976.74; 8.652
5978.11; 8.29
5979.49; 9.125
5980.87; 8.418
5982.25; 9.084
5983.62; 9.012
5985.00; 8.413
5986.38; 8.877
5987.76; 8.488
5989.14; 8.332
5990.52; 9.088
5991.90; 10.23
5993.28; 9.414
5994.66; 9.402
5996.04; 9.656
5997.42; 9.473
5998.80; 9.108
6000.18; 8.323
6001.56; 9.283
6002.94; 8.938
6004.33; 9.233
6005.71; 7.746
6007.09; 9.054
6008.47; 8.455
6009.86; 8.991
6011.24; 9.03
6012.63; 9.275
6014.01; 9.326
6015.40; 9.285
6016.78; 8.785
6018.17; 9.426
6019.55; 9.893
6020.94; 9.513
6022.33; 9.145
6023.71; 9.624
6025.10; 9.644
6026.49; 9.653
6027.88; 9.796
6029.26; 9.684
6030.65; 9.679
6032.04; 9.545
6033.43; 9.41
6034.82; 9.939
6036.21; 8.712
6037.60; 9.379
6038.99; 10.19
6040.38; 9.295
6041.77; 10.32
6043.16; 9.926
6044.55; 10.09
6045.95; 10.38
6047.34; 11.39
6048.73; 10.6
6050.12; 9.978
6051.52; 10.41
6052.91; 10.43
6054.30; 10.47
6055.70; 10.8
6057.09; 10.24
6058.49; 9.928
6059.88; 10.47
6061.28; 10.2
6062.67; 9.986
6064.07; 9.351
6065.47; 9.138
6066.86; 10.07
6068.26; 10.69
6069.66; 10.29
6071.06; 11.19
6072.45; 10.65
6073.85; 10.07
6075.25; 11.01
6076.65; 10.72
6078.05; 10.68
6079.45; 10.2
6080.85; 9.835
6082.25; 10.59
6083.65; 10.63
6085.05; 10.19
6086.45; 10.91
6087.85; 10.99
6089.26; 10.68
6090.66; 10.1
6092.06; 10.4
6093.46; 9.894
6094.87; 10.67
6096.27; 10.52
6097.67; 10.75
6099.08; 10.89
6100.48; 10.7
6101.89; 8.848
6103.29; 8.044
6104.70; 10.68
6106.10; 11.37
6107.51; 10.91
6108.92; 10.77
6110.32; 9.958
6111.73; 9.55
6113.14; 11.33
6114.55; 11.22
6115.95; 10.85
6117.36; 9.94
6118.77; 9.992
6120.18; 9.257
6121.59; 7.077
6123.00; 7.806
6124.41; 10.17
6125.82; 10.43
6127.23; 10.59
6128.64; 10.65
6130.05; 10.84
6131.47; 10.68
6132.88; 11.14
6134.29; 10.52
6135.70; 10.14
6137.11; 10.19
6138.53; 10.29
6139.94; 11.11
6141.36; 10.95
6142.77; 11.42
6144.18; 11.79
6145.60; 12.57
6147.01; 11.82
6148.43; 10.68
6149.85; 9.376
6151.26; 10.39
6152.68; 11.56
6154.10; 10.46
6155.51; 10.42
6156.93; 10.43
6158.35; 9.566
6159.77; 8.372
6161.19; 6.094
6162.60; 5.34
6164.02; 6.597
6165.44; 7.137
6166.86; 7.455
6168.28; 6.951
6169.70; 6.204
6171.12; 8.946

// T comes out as 0.14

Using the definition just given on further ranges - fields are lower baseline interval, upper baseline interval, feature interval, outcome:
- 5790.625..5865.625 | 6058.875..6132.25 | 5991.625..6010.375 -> 0.104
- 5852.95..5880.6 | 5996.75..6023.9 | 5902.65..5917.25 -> 0.143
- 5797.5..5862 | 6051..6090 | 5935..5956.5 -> 0.185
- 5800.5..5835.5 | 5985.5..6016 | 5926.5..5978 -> 0.112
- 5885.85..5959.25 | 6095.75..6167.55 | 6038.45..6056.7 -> -0.167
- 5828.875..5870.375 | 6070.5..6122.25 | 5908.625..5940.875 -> 0.181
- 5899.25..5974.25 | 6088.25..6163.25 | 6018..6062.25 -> -0.086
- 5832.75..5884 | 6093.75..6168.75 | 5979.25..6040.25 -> 0.018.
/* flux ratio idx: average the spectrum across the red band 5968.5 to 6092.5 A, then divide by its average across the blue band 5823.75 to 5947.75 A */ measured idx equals 1.2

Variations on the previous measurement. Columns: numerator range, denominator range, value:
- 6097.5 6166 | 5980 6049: 1.07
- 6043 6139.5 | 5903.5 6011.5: 1.23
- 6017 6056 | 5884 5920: 1.64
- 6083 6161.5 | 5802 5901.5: 1.26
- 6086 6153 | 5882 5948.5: 1.49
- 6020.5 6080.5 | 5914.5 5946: 1.22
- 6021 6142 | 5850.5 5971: 1.35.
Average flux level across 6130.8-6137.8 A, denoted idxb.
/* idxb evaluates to 10.5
